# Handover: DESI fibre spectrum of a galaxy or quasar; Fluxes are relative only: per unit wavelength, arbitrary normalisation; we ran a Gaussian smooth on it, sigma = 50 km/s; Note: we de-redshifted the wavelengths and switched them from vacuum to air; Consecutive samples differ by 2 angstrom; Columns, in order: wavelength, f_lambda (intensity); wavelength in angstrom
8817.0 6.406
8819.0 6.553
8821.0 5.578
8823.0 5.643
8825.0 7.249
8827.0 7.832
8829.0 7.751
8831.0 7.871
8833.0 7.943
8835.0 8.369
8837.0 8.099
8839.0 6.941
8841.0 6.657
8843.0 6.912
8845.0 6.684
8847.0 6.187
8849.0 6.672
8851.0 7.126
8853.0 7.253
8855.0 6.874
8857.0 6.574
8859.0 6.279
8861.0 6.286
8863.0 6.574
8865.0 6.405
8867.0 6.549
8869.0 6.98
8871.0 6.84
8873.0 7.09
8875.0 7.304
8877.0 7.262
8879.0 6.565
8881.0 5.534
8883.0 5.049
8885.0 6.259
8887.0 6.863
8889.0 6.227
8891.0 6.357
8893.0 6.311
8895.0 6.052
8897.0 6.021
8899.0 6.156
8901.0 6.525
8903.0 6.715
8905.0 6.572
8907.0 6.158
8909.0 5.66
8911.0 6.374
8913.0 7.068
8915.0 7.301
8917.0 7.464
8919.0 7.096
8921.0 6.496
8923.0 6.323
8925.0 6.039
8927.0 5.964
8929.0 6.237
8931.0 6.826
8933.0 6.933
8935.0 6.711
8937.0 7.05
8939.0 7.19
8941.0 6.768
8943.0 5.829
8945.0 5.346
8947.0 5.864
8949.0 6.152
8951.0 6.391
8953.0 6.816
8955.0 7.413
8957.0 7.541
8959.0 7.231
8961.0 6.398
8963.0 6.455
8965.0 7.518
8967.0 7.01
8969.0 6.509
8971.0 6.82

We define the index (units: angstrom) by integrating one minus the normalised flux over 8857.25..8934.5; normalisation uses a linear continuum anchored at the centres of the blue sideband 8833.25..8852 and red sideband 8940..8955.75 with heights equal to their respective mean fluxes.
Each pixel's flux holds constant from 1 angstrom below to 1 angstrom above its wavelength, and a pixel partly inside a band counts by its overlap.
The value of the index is 2.33 angstrom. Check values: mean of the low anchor 7.11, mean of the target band 6.49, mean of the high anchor 6.31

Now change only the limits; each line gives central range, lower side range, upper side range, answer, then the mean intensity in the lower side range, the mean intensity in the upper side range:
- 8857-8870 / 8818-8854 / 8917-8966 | 0.8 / 7.07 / 6.63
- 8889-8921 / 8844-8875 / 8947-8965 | 1.1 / 6.71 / 6.79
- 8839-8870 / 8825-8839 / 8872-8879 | 3.3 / 7.85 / 7.13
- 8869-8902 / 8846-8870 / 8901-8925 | 1.1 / 6.65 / 6.63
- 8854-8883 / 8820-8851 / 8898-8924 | 1.2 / 7.09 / 6.61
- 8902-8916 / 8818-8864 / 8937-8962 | 0.4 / 6.95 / 6.6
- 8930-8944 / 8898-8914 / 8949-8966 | -0.1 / 6.4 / 6.92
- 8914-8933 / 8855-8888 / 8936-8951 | -0.8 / 6.54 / 6.32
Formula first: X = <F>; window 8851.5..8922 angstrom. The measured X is 6.55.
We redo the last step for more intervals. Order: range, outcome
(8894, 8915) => 6.38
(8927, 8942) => 6.76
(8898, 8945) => 6.56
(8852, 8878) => 6.79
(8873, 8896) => 6.38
